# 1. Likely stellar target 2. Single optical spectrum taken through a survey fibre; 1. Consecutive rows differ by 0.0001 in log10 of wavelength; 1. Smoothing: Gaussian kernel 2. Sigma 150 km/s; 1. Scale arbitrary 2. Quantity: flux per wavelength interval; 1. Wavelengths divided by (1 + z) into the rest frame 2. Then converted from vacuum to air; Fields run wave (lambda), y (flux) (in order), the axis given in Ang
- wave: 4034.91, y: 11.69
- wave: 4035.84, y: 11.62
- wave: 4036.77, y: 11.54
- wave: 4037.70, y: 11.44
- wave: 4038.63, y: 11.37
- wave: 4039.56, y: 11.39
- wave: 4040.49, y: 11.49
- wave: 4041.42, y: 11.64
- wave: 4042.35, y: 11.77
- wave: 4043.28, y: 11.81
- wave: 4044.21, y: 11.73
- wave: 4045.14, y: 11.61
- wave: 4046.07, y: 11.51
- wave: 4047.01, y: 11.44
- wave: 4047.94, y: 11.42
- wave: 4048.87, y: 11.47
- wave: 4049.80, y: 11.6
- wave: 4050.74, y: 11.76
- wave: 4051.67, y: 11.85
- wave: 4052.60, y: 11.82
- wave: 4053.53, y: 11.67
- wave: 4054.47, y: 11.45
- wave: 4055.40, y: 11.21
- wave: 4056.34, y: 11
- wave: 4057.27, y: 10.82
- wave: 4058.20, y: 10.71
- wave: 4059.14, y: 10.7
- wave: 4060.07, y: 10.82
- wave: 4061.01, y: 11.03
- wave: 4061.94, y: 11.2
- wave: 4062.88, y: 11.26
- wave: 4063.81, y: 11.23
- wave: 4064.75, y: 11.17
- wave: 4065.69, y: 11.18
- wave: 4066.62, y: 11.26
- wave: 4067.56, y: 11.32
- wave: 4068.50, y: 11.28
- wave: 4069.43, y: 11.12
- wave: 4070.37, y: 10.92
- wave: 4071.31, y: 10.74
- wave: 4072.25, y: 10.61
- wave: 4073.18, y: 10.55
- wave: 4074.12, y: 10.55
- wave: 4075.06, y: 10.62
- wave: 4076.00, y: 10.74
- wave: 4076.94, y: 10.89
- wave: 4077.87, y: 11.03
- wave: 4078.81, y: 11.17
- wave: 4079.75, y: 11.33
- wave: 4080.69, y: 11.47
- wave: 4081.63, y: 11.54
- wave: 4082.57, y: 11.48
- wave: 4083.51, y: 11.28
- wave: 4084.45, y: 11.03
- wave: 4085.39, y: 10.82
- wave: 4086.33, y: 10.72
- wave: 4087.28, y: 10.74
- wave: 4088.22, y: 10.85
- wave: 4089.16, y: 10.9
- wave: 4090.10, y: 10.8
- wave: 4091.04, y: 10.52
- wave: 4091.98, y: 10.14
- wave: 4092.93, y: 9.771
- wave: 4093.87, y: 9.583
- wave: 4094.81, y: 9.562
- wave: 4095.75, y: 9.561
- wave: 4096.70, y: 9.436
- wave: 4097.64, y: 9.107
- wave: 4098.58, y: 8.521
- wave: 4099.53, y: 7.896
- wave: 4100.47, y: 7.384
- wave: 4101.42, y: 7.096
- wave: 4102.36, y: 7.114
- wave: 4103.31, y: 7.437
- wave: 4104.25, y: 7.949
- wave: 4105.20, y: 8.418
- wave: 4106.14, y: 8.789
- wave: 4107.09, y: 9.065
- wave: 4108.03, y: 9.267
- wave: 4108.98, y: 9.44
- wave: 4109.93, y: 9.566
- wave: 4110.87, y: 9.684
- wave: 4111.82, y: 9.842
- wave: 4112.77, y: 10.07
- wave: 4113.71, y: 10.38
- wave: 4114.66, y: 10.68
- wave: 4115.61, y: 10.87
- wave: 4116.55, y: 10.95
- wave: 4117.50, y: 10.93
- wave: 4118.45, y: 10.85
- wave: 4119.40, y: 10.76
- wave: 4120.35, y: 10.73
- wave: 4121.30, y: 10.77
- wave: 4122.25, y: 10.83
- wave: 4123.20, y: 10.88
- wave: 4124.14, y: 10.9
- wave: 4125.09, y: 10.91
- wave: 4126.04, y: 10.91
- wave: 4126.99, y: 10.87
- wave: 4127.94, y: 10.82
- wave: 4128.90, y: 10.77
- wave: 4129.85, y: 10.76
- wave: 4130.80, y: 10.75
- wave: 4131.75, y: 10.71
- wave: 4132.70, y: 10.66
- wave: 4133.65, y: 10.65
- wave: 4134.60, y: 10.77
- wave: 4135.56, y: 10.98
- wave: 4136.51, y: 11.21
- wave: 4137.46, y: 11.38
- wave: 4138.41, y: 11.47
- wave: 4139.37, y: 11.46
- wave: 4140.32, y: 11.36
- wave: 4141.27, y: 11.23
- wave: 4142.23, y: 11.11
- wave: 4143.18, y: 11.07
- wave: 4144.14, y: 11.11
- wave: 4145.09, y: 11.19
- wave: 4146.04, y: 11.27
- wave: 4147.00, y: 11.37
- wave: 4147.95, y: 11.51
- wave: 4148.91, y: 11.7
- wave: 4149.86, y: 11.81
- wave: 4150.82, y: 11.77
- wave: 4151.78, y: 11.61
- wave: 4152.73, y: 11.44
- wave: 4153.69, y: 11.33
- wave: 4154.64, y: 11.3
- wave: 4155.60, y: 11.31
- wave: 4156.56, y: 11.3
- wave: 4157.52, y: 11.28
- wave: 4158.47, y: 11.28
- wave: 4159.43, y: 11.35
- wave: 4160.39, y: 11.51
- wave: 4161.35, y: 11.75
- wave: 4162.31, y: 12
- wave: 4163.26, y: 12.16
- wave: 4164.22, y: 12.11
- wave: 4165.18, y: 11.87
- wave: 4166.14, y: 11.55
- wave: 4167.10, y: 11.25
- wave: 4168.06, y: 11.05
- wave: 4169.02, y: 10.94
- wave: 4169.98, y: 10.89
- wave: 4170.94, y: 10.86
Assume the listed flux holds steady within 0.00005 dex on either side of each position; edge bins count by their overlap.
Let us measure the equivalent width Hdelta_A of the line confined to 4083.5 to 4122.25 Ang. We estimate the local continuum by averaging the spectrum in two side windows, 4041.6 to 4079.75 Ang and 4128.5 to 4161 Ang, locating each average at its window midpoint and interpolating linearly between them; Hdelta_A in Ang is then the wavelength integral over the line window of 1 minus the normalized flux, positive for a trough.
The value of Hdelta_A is 5.1 Ang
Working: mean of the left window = 11.2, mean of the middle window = 9.73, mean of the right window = 11.2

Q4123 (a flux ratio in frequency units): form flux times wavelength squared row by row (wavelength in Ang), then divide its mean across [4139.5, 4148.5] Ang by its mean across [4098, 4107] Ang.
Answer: 1.45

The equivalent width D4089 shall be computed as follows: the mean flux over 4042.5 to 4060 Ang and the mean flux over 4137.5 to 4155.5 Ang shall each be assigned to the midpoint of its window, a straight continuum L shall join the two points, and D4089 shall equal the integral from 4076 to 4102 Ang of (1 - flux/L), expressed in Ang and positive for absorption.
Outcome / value 2.8 Ang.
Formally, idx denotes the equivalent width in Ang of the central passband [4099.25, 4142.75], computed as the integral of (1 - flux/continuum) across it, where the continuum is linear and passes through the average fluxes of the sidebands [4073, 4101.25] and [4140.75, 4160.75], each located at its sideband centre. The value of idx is 2.84 Ang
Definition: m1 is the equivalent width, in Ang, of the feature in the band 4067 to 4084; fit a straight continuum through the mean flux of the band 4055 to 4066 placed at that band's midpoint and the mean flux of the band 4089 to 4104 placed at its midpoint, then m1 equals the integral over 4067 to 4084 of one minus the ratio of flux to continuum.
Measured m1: -1.5 Ang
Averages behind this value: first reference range 11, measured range 11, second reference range 9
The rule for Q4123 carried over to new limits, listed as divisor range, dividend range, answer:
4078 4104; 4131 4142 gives 1.14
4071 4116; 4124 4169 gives 1.17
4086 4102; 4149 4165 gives 1.25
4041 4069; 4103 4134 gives 0.93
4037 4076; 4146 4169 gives 1.08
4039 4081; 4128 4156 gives 1.04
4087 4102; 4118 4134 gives 1.16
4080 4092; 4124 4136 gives 1.00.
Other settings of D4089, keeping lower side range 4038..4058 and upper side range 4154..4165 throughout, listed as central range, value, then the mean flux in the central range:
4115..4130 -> 0.9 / 10.8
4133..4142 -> 0.3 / 11.2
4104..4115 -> 2.0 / 9.44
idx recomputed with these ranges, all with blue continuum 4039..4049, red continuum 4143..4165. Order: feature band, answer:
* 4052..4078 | 1.2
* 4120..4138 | 1.0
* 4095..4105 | 2.9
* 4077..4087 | 0.3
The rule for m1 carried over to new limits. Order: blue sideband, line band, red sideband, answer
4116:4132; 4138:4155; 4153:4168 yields -0.2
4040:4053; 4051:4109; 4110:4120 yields 3.9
